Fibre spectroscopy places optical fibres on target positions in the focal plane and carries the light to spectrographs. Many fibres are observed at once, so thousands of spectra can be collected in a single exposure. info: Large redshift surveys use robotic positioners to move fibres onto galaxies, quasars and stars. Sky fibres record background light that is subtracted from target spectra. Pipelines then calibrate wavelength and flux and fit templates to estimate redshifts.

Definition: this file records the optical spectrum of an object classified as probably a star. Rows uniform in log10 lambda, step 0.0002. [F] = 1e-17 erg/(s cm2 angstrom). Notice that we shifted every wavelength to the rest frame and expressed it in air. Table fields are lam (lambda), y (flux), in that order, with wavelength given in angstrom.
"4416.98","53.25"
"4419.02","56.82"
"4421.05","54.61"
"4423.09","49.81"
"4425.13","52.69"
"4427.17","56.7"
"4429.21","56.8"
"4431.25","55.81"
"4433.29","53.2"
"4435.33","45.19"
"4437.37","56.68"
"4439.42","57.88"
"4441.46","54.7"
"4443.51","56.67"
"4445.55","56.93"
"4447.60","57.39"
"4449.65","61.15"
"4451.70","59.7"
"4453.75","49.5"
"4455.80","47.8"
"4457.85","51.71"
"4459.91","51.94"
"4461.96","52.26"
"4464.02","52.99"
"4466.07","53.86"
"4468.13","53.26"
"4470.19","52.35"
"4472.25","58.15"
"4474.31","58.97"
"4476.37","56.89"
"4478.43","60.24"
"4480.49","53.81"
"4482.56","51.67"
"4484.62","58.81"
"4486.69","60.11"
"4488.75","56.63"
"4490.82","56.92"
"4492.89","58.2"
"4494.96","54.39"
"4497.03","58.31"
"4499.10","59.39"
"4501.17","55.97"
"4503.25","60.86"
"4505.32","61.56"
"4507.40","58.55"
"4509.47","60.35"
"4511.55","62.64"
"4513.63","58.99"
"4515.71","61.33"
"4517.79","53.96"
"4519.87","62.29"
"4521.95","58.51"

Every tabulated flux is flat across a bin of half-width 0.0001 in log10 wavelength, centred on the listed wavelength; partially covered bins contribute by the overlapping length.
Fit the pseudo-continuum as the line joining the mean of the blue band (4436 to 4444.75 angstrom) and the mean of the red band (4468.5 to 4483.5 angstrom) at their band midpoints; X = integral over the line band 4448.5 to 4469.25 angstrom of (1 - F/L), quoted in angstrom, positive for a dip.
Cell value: 0.9 angstrom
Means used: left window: 56.1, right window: 55.9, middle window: 53.4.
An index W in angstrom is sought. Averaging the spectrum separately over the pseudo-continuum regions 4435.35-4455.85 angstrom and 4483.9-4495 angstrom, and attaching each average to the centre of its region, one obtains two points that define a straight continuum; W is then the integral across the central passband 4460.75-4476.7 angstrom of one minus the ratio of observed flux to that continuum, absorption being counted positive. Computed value 0.6 angstrom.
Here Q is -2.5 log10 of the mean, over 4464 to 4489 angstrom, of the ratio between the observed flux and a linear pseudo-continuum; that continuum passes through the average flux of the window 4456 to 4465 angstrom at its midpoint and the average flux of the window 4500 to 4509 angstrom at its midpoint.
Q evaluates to -0.03 mag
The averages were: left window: 51.8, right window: 59.3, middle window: 56.1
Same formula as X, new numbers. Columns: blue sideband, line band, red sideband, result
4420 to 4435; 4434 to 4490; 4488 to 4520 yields 0.93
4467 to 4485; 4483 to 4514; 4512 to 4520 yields -0.52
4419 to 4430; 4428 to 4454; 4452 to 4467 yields -1.26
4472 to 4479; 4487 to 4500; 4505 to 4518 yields 0.38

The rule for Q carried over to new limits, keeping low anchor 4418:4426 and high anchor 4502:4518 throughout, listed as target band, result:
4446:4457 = 0.010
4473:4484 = 0.023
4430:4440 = 0.016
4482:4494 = 0.021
